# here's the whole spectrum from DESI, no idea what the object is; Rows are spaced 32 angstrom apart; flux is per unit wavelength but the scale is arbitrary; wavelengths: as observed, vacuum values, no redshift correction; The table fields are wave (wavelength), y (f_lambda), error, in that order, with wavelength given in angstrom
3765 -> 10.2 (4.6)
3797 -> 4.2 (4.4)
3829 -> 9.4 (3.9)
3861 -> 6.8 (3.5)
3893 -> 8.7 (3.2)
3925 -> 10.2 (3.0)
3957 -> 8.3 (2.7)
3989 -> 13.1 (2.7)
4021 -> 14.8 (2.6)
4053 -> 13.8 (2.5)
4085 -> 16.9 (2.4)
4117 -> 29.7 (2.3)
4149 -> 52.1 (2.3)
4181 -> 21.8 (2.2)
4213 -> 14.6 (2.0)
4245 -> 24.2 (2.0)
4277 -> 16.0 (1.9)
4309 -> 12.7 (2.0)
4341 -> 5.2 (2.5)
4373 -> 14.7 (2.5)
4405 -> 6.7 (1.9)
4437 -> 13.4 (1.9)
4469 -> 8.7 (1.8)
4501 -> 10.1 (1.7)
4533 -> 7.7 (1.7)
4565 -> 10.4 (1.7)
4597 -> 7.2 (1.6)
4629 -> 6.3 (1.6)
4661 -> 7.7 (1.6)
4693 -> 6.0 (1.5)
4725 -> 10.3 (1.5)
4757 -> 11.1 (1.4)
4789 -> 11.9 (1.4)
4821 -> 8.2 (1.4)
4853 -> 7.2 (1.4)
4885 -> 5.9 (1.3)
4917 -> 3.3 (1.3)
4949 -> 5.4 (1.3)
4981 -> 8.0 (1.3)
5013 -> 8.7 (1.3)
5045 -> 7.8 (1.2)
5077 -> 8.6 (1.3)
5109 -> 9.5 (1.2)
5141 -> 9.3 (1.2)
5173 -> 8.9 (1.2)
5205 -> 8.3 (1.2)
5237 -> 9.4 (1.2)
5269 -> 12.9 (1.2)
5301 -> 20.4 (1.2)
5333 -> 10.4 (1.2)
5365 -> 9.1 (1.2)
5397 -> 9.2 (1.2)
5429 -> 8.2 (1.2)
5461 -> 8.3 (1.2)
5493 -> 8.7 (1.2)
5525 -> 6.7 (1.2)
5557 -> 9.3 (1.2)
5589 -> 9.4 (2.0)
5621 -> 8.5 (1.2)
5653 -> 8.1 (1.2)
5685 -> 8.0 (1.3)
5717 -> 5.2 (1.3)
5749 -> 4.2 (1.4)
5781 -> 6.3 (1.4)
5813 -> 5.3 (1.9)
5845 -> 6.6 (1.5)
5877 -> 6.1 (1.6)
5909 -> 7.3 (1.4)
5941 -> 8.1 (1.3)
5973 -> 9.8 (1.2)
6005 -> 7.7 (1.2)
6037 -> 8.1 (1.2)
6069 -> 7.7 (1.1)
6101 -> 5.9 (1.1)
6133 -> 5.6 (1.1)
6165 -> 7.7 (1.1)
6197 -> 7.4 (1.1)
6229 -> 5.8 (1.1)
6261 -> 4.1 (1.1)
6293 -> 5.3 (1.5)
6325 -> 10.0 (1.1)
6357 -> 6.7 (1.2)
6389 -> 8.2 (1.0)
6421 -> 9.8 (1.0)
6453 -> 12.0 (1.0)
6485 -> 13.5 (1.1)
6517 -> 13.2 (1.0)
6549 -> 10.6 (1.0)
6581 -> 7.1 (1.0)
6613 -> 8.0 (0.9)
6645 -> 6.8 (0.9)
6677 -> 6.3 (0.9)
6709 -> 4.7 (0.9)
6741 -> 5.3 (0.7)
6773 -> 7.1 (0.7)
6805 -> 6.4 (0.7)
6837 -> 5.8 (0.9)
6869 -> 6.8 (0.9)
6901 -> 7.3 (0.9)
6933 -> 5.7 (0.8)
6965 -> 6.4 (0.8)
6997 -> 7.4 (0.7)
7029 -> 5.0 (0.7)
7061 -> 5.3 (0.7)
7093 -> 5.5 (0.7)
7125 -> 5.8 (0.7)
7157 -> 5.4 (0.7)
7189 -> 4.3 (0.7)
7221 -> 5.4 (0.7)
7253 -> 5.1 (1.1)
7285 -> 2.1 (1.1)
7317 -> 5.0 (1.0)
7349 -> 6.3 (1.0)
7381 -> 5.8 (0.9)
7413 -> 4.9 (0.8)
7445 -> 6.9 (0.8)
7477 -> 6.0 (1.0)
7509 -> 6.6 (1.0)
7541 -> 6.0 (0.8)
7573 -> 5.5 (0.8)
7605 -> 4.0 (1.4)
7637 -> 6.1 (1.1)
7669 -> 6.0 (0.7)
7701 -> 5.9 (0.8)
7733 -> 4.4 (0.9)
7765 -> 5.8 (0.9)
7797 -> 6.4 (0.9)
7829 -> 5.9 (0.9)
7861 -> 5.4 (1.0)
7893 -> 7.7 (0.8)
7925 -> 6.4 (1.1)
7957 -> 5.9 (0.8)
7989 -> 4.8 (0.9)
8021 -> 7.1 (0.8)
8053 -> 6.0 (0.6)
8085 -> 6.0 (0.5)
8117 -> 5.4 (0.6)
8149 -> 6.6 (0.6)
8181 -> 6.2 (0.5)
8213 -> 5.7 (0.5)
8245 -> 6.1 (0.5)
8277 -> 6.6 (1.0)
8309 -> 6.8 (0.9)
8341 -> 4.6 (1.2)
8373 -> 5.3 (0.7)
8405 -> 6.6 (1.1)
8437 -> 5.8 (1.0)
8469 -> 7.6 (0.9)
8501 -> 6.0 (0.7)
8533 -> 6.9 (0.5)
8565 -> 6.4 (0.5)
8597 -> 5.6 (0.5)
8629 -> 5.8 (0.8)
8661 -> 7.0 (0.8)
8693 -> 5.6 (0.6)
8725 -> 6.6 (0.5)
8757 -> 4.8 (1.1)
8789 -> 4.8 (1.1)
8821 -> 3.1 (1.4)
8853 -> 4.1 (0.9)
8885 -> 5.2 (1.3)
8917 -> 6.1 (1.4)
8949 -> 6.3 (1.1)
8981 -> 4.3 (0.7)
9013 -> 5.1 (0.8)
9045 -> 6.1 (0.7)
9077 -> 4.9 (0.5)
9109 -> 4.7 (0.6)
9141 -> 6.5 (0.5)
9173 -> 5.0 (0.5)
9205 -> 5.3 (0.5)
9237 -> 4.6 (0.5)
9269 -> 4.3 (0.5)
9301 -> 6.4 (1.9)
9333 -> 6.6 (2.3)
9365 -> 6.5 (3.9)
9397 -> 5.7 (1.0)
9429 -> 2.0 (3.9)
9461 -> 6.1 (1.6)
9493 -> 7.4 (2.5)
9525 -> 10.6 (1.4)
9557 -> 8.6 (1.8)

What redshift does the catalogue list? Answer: 2.41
